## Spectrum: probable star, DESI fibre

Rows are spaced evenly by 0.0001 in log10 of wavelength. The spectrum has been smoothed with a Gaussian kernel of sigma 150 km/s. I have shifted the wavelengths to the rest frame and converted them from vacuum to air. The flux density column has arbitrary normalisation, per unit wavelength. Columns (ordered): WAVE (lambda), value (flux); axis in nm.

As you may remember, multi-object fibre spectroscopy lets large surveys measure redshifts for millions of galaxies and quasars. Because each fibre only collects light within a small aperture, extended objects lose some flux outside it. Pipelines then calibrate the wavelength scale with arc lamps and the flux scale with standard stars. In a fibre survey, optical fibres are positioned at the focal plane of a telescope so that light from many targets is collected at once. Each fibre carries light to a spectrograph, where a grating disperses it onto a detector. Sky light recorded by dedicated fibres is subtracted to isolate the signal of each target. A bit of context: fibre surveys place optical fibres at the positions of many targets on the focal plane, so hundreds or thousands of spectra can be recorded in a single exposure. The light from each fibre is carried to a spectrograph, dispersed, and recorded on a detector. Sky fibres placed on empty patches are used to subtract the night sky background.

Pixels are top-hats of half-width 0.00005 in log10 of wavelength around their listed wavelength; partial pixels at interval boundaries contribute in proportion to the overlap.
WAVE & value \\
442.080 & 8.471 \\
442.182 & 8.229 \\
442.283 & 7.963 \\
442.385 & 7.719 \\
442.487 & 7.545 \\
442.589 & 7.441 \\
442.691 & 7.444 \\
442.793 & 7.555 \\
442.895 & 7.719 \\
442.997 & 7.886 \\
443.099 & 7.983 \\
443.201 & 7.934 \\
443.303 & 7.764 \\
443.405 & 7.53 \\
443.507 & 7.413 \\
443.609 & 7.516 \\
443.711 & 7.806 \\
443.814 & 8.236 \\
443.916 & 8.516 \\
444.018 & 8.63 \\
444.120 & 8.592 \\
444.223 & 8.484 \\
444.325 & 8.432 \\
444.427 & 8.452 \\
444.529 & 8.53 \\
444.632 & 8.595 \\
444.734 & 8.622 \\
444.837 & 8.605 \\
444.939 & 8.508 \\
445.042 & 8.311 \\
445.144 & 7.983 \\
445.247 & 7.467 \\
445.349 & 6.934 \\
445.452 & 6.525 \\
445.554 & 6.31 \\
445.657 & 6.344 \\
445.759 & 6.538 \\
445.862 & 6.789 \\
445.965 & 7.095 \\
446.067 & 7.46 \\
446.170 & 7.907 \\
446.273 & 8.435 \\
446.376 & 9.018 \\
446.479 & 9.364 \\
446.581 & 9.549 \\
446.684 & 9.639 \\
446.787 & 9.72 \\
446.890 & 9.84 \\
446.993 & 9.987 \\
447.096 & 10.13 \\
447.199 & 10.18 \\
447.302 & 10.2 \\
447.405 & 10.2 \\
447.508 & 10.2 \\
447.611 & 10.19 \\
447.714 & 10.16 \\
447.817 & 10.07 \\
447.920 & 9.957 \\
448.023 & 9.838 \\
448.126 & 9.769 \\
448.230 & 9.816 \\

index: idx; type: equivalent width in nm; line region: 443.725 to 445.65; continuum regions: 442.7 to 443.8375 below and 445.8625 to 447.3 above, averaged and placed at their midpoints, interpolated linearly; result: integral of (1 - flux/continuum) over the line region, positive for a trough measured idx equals 0.05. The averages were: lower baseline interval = 7.73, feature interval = 8.05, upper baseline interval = 9.06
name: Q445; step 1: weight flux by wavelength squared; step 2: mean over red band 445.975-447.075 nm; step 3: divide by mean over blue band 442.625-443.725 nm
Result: 1.20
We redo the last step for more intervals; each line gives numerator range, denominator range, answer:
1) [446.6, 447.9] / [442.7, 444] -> 1.30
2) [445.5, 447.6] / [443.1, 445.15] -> 1.08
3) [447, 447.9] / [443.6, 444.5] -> 1.24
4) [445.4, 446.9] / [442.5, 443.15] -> 1.06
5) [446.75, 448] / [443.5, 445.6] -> 1.27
